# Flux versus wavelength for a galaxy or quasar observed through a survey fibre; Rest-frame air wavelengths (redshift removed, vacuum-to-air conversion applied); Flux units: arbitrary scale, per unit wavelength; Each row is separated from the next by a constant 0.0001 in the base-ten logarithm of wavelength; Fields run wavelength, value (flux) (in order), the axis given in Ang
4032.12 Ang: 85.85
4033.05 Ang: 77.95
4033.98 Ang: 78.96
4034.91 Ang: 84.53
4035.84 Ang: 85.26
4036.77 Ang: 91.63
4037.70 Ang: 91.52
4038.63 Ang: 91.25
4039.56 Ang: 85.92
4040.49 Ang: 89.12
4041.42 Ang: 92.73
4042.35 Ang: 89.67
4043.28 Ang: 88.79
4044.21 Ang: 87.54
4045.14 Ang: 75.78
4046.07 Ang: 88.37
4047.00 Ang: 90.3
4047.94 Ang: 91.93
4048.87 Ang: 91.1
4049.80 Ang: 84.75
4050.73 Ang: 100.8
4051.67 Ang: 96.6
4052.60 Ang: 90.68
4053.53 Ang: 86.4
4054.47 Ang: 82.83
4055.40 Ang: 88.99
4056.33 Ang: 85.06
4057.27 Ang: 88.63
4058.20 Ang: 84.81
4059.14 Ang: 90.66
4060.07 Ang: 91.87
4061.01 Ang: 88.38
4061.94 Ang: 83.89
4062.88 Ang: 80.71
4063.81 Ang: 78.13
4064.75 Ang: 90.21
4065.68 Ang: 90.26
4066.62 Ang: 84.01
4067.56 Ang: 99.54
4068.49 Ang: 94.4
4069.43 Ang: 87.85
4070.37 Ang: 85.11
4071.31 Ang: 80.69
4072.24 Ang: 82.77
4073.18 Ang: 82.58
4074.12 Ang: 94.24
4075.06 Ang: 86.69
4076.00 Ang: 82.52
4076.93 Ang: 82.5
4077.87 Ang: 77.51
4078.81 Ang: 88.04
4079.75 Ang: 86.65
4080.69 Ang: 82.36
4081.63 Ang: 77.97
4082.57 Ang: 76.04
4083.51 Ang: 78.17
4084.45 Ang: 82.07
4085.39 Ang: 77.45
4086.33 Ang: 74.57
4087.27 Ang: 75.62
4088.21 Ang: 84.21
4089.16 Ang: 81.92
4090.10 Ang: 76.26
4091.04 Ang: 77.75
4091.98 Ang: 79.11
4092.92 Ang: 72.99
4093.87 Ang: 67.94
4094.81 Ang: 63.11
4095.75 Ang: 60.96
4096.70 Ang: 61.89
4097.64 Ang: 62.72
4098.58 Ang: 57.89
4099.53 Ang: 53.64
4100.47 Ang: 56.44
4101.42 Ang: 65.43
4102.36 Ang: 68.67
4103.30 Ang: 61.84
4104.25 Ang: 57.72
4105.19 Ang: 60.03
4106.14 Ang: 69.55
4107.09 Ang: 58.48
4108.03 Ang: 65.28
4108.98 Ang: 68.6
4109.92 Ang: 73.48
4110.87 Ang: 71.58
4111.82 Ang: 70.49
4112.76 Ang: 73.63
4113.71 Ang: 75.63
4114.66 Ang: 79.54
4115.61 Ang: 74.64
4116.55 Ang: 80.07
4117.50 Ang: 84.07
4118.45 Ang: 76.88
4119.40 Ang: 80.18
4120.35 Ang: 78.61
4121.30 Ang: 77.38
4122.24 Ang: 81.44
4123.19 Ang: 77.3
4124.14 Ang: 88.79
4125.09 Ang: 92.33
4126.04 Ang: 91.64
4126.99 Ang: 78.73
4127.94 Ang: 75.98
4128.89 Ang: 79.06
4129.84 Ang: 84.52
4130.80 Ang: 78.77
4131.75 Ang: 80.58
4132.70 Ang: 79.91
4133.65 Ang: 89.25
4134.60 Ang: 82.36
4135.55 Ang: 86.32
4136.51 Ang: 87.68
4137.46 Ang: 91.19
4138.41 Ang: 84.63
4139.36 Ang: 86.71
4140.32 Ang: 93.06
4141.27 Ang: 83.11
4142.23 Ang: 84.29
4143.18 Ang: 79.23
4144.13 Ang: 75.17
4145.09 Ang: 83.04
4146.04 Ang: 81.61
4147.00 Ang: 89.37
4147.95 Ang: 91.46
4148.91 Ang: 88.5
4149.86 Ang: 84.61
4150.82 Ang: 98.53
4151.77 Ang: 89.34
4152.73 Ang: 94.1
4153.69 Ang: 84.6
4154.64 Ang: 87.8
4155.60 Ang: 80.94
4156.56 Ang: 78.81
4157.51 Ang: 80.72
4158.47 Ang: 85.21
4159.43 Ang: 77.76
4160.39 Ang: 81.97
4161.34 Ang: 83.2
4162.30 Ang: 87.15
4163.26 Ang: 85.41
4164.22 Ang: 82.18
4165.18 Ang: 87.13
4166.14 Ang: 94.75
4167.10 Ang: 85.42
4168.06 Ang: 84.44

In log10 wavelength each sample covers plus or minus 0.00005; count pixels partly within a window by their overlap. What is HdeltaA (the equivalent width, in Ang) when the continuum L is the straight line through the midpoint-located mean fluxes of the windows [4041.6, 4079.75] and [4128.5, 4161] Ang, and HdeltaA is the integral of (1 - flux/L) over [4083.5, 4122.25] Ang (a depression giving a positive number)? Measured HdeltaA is 6.7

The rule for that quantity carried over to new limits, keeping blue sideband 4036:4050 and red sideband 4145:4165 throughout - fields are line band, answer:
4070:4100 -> 3.75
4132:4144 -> 0.12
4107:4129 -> 2.31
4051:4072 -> 0.10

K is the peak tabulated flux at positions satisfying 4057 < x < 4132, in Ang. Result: 99.54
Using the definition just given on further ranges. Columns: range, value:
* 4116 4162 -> 98.53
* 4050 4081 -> 100.8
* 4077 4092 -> 88.04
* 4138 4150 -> 93.06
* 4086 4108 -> 84.21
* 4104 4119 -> 84.07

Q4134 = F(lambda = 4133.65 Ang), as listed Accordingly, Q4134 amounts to 89.25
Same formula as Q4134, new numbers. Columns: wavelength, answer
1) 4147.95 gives 91.46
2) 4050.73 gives 100.8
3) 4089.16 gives 81.92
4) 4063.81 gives 78.13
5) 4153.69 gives 84.6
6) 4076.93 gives 82.5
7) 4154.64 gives 87.8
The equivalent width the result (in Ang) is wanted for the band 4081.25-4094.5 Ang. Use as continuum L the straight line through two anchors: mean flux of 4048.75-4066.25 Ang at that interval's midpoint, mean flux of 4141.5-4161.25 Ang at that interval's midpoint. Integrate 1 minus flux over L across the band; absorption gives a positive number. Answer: 1.5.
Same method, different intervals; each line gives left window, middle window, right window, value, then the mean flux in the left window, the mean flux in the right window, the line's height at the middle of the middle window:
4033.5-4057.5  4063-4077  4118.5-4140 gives 0.0 Ang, 88.4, 83.3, 86.9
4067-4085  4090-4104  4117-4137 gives 3.1 Ang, 84.6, 82.5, 83.7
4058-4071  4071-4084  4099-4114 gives -0.3 Ang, 87.8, 65.5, 80.9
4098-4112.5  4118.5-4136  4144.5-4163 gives -2.0 Ang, 64.1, 85.6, 73.9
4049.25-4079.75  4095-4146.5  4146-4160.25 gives 6.3 Ang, 87.3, 86.2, 86.6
